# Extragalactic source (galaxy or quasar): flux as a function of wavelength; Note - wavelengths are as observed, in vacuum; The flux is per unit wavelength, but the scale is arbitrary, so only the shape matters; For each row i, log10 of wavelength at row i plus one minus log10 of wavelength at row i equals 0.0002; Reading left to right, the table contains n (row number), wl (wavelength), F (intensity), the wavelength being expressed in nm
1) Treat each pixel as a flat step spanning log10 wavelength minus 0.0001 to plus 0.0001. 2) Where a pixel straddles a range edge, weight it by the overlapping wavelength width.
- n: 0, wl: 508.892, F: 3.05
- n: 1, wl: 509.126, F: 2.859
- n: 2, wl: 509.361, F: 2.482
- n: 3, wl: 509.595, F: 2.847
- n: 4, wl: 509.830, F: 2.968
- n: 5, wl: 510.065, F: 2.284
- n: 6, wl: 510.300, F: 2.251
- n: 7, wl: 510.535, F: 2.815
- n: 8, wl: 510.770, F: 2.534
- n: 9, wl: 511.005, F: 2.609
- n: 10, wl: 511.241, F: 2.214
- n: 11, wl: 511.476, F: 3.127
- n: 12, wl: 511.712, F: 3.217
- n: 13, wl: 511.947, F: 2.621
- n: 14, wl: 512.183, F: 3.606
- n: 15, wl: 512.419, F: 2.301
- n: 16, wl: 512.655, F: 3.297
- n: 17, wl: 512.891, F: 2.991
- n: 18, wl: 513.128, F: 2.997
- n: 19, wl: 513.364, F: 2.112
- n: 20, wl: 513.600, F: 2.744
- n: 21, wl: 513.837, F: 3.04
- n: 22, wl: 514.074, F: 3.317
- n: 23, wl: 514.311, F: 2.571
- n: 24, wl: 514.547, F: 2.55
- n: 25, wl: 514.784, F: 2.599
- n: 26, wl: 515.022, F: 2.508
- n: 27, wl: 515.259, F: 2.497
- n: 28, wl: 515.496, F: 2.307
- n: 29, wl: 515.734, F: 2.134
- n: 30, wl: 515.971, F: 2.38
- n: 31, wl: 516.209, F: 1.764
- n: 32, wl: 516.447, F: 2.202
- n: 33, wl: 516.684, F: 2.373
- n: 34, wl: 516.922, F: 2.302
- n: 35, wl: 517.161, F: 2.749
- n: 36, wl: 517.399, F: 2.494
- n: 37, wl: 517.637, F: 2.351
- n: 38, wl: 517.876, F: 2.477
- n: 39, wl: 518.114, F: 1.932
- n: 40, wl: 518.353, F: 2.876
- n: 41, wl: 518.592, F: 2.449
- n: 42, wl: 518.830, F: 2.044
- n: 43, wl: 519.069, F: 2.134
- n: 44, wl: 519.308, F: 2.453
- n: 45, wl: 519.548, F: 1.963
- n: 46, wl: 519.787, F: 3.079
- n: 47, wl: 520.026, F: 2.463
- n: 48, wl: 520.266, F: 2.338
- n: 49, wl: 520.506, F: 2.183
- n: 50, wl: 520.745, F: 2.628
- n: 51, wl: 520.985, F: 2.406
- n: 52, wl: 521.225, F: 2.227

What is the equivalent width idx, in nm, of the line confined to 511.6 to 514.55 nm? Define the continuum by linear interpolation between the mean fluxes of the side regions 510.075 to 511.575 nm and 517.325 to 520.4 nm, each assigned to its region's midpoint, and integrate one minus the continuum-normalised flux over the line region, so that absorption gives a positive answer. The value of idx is -0.436 nm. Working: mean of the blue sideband 2.56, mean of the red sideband 2.39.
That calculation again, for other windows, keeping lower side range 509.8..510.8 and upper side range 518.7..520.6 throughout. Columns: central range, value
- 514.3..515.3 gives -0.04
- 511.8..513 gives -0.23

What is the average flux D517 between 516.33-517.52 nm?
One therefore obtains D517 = 2.43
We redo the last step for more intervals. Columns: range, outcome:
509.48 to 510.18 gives 2.7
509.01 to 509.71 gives 2.73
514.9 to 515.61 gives 2.44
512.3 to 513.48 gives 2.74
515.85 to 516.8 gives 2.18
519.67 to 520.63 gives 2.52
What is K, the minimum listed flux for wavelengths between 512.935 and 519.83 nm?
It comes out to 1.764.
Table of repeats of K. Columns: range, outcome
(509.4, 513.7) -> 2.112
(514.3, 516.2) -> 2.134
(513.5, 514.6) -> 2.55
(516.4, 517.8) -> 2.202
